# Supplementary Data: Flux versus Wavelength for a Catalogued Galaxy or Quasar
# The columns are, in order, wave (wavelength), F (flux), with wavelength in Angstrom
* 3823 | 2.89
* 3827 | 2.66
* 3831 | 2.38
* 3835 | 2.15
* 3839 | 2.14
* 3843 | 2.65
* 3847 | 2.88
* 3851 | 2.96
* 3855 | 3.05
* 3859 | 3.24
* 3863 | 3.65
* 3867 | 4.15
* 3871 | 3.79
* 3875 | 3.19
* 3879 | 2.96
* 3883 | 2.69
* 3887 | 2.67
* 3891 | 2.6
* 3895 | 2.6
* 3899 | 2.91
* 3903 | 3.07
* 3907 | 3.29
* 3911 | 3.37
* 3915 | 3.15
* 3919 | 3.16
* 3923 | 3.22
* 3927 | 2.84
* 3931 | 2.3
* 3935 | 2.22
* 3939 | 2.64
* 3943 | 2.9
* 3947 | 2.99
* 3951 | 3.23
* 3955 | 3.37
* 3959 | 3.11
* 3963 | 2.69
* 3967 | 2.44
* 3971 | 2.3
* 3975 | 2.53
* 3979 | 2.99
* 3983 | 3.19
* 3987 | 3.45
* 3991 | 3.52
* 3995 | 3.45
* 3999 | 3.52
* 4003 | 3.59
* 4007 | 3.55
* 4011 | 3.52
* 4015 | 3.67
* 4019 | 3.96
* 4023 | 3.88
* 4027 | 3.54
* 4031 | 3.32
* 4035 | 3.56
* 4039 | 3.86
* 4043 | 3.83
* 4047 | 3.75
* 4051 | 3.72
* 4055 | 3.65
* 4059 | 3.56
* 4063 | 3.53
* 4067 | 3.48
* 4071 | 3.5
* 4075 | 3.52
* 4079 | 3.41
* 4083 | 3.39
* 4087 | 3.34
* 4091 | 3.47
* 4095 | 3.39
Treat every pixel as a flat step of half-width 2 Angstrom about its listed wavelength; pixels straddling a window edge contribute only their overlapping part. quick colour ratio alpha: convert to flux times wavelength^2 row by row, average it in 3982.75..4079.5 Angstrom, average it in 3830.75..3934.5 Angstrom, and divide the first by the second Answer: 1.31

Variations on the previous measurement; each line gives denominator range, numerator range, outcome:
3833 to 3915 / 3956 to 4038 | 1.17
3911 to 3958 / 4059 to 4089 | 1.26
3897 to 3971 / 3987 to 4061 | 1.30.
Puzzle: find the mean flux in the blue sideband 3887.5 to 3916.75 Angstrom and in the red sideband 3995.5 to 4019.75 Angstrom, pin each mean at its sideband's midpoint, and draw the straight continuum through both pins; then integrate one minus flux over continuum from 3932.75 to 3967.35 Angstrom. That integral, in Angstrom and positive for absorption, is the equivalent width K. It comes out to 4.32 Angstrom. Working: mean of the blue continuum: 2.98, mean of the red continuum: 3.61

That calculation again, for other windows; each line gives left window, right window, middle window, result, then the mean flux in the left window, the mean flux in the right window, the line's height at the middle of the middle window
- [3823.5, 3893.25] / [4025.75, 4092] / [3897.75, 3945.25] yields 3.0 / 2.93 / 3.56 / 3.13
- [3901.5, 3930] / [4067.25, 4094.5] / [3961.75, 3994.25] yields 3.3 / 3.13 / 3.44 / 3.25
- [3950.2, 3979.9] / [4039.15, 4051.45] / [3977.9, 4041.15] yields -3.8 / 2.81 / 3.79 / 3.35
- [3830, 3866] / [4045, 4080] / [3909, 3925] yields -0.8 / 2.84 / 3.57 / 3.07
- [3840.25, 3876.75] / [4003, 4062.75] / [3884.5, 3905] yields 3.5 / 3.26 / 3.66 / 3.34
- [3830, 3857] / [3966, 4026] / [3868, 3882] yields -2.9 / 2.61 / 3.32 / 2.76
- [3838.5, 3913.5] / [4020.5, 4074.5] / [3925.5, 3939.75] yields 3.4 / 3.06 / 3.63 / 3.25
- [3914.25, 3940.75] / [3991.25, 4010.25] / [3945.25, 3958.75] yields -0.7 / 2.77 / 3.53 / 3.03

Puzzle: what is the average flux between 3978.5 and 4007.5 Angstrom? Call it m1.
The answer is 3.42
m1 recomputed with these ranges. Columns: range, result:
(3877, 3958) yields 2.91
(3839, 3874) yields 3.23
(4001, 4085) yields 3.61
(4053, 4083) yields 3.51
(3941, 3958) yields 3.12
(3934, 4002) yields 2.99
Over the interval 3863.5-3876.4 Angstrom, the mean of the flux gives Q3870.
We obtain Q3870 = 3.73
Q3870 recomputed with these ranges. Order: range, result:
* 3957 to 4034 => 3.28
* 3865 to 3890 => 3.22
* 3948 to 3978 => 2.82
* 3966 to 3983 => 2.65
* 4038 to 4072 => 3.65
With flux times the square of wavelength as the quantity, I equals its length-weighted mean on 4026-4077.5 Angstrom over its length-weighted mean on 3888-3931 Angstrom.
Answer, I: 1.3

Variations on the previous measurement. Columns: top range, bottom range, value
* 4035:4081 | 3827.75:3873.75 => 1.34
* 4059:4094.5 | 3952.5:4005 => 1.17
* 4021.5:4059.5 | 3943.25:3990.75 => 1.29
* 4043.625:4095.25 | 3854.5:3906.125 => 1.24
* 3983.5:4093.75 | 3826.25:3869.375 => 1.35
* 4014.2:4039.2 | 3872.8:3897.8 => 1.41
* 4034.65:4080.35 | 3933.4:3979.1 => 1.37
